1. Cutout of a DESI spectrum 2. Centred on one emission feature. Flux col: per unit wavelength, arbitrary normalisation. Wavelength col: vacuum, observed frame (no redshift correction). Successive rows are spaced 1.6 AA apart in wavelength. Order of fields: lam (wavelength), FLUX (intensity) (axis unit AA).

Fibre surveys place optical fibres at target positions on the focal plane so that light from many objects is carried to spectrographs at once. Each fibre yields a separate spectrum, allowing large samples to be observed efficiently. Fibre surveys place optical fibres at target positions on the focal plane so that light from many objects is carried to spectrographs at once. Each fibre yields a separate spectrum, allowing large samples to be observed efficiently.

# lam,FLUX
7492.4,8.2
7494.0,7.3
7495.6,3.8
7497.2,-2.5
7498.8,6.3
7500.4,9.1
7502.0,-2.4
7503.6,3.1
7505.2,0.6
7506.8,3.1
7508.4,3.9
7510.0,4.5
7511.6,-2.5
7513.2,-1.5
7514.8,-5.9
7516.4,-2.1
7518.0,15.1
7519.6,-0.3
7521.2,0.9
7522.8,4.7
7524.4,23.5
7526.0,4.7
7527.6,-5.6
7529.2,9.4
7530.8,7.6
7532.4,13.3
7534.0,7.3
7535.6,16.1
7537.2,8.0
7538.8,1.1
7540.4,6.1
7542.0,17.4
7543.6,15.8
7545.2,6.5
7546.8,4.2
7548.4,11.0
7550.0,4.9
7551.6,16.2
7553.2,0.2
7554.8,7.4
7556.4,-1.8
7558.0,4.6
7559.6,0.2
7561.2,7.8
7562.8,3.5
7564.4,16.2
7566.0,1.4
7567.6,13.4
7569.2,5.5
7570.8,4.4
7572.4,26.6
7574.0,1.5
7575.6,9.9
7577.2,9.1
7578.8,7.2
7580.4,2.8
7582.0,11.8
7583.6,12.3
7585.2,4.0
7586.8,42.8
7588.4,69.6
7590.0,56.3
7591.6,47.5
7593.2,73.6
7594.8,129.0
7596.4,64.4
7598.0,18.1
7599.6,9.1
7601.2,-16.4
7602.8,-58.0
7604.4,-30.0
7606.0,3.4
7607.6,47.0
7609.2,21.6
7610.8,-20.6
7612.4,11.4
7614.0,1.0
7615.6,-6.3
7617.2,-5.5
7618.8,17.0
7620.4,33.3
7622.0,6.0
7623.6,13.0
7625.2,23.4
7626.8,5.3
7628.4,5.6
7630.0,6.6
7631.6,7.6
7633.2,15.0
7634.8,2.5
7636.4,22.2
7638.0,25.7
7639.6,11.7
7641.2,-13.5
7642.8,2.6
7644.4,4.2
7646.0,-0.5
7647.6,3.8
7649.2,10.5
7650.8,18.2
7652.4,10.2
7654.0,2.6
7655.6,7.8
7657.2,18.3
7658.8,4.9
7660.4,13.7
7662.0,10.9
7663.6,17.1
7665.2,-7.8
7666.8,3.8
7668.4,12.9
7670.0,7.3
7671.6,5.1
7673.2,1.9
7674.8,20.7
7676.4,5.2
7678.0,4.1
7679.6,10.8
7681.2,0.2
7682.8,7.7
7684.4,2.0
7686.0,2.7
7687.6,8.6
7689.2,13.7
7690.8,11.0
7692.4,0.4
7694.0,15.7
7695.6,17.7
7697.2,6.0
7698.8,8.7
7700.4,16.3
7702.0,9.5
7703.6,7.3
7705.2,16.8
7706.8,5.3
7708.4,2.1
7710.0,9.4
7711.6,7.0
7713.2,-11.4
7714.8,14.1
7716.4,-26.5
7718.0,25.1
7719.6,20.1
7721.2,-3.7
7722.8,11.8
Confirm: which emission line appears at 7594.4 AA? [O II]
